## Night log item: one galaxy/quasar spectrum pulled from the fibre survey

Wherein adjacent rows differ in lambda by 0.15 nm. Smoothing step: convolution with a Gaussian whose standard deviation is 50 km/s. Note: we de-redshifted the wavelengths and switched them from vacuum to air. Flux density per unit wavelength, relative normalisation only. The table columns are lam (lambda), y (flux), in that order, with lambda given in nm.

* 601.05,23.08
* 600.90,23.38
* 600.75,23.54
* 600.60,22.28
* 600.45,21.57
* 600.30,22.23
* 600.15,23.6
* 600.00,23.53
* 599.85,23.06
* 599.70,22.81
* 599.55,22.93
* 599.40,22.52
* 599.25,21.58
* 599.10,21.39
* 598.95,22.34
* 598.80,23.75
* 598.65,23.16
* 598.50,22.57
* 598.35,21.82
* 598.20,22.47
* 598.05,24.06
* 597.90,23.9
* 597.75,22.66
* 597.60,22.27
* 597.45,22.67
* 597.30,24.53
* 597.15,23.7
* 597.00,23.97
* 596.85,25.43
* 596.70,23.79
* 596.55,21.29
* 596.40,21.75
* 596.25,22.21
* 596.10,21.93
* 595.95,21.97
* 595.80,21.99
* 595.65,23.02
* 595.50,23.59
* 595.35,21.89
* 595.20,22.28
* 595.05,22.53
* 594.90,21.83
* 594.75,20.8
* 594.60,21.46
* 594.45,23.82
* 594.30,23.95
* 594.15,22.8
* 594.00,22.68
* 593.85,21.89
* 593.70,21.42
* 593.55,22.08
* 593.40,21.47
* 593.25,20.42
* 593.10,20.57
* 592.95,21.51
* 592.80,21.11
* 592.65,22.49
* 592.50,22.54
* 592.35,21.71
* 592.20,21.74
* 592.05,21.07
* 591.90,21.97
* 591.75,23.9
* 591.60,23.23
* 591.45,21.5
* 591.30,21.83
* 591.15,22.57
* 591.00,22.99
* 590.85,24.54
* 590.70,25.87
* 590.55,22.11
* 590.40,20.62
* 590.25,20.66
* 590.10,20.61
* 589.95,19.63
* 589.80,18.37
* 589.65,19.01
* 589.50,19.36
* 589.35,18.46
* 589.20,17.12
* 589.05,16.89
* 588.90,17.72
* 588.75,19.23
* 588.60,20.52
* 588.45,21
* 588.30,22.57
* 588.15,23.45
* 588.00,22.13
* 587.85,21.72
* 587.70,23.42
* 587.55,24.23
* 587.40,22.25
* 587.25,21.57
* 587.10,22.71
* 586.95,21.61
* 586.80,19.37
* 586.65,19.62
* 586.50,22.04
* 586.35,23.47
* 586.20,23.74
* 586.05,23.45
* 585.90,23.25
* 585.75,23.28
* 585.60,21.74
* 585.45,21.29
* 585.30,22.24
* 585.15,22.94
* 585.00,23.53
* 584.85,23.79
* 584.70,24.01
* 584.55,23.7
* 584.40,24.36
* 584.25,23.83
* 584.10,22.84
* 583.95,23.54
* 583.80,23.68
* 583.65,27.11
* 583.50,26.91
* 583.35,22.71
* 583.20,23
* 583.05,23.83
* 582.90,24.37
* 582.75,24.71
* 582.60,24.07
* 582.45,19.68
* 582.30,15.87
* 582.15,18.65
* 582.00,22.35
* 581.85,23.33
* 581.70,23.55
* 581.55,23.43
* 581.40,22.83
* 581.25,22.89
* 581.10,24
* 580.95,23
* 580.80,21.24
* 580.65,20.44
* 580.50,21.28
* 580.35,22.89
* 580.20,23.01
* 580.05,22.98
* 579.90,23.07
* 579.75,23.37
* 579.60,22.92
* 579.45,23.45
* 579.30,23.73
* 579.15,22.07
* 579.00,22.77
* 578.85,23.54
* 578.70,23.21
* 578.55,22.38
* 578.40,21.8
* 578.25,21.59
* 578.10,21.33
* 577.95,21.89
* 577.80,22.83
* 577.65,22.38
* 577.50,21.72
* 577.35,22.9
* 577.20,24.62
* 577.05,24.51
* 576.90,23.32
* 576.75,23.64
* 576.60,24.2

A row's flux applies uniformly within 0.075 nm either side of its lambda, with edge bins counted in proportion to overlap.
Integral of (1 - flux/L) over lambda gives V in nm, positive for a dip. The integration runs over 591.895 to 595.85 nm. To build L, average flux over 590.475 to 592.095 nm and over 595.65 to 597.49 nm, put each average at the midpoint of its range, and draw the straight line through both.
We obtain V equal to 0.16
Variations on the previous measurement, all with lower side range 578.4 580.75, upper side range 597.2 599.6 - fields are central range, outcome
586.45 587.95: 0.06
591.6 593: 0.04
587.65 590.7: 0.32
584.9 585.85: 0.01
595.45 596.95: 0.01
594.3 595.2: 0.02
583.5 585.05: -0.10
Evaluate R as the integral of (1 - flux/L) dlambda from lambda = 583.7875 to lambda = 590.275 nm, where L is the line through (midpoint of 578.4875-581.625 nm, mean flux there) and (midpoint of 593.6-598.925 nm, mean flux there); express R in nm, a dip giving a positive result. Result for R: 0.312 nm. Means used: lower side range 22.8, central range 21.7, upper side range 22.7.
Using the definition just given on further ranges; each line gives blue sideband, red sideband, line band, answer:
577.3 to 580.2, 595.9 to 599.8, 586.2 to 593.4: 0.44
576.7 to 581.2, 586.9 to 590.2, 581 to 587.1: -0.36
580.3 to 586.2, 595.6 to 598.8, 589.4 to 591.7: 0.14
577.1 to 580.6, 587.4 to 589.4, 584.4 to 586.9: -0.16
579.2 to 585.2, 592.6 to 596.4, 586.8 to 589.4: 0.19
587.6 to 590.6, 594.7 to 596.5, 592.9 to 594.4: -0.02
